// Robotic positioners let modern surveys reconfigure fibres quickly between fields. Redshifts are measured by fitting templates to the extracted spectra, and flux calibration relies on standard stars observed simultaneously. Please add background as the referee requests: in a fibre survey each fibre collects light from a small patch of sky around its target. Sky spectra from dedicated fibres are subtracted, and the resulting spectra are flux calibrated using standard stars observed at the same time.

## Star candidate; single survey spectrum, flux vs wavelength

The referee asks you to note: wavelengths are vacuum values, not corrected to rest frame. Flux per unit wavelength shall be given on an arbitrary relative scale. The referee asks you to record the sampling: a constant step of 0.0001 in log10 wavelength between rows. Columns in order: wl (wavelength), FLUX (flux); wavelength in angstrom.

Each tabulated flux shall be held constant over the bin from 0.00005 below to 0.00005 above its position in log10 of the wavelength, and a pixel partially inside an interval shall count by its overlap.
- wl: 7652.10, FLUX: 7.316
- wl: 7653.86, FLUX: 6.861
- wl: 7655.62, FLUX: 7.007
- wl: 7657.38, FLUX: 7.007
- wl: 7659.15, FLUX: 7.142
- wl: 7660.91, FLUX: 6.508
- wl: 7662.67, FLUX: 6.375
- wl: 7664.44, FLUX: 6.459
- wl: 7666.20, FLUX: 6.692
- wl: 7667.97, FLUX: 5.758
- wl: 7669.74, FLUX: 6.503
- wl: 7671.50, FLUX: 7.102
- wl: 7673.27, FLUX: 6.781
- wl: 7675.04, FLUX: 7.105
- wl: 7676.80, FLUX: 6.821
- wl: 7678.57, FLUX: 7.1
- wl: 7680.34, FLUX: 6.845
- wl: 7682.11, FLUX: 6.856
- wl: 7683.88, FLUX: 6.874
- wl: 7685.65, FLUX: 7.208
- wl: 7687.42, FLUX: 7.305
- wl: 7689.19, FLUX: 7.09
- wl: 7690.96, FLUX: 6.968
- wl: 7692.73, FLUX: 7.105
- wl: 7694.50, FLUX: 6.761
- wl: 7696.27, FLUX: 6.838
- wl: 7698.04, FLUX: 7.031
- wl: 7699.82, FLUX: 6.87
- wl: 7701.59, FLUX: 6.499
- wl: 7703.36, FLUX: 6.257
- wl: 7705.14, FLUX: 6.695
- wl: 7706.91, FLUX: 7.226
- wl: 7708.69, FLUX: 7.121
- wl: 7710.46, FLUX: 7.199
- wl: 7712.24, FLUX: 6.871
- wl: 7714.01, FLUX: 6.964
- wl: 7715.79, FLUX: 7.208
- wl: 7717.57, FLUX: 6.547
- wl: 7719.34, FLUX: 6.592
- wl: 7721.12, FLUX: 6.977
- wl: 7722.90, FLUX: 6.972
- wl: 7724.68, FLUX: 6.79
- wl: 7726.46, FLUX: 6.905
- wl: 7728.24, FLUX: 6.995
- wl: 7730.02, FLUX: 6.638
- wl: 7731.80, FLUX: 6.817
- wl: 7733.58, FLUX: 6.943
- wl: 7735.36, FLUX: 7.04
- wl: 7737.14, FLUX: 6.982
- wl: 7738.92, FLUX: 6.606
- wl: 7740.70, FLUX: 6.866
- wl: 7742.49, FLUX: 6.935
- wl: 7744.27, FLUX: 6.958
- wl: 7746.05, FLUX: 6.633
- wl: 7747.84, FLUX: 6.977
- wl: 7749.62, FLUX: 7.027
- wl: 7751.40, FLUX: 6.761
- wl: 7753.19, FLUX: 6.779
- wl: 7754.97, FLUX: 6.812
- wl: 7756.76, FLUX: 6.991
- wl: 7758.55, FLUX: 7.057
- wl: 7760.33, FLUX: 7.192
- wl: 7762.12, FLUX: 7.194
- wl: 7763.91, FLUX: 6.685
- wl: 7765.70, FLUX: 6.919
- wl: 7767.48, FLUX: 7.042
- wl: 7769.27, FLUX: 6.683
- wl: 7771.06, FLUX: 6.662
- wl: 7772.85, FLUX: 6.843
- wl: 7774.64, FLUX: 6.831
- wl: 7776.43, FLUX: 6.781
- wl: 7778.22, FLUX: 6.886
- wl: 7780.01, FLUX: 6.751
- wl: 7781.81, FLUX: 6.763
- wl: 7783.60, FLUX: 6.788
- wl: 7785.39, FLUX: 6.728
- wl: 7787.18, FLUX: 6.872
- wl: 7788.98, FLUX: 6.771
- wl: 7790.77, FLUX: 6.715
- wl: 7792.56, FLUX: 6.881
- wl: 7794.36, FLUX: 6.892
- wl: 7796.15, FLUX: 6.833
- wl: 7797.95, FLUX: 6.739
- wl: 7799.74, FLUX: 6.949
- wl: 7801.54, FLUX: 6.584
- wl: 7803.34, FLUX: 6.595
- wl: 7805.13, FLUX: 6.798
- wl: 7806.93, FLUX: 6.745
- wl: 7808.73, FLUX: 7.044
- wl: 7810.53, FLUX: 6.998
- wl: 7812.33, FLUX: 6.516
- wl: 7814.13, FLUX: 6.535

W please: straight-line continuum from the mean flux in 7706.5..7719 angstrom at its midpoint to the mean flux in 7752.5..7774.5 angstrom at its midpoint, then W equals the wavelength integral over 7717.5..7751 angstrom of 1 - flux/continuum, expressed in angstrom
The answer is 0.5 angstrom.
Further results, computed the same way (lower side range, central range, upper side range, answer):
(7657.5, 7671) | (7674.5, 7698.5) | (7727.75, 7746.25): -1.3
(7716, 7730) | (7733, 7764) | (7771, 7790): -0.5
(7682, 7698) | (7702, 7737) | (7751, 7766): 0.5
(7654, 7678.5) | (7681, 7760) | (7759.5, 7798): -1.4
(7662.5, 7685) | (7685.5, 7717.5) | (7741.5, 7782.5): -0.8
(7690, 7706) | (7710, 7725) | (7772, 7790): -0.2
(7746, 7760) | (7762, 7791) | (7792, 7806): 0.1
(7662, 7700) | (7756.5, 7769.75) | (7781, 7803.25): -0.3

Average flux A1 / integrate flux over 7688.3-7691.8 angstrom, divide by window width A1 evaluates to 7.03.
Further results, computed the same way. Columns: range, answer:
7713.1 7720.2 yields 6.84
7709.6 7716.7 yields 7.05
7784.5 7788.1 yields 6.79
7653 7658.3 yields 6.96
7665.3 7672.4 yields 6.51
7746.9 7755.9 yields 6.87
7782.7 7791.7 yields 6.78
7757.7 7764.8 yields 7.03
